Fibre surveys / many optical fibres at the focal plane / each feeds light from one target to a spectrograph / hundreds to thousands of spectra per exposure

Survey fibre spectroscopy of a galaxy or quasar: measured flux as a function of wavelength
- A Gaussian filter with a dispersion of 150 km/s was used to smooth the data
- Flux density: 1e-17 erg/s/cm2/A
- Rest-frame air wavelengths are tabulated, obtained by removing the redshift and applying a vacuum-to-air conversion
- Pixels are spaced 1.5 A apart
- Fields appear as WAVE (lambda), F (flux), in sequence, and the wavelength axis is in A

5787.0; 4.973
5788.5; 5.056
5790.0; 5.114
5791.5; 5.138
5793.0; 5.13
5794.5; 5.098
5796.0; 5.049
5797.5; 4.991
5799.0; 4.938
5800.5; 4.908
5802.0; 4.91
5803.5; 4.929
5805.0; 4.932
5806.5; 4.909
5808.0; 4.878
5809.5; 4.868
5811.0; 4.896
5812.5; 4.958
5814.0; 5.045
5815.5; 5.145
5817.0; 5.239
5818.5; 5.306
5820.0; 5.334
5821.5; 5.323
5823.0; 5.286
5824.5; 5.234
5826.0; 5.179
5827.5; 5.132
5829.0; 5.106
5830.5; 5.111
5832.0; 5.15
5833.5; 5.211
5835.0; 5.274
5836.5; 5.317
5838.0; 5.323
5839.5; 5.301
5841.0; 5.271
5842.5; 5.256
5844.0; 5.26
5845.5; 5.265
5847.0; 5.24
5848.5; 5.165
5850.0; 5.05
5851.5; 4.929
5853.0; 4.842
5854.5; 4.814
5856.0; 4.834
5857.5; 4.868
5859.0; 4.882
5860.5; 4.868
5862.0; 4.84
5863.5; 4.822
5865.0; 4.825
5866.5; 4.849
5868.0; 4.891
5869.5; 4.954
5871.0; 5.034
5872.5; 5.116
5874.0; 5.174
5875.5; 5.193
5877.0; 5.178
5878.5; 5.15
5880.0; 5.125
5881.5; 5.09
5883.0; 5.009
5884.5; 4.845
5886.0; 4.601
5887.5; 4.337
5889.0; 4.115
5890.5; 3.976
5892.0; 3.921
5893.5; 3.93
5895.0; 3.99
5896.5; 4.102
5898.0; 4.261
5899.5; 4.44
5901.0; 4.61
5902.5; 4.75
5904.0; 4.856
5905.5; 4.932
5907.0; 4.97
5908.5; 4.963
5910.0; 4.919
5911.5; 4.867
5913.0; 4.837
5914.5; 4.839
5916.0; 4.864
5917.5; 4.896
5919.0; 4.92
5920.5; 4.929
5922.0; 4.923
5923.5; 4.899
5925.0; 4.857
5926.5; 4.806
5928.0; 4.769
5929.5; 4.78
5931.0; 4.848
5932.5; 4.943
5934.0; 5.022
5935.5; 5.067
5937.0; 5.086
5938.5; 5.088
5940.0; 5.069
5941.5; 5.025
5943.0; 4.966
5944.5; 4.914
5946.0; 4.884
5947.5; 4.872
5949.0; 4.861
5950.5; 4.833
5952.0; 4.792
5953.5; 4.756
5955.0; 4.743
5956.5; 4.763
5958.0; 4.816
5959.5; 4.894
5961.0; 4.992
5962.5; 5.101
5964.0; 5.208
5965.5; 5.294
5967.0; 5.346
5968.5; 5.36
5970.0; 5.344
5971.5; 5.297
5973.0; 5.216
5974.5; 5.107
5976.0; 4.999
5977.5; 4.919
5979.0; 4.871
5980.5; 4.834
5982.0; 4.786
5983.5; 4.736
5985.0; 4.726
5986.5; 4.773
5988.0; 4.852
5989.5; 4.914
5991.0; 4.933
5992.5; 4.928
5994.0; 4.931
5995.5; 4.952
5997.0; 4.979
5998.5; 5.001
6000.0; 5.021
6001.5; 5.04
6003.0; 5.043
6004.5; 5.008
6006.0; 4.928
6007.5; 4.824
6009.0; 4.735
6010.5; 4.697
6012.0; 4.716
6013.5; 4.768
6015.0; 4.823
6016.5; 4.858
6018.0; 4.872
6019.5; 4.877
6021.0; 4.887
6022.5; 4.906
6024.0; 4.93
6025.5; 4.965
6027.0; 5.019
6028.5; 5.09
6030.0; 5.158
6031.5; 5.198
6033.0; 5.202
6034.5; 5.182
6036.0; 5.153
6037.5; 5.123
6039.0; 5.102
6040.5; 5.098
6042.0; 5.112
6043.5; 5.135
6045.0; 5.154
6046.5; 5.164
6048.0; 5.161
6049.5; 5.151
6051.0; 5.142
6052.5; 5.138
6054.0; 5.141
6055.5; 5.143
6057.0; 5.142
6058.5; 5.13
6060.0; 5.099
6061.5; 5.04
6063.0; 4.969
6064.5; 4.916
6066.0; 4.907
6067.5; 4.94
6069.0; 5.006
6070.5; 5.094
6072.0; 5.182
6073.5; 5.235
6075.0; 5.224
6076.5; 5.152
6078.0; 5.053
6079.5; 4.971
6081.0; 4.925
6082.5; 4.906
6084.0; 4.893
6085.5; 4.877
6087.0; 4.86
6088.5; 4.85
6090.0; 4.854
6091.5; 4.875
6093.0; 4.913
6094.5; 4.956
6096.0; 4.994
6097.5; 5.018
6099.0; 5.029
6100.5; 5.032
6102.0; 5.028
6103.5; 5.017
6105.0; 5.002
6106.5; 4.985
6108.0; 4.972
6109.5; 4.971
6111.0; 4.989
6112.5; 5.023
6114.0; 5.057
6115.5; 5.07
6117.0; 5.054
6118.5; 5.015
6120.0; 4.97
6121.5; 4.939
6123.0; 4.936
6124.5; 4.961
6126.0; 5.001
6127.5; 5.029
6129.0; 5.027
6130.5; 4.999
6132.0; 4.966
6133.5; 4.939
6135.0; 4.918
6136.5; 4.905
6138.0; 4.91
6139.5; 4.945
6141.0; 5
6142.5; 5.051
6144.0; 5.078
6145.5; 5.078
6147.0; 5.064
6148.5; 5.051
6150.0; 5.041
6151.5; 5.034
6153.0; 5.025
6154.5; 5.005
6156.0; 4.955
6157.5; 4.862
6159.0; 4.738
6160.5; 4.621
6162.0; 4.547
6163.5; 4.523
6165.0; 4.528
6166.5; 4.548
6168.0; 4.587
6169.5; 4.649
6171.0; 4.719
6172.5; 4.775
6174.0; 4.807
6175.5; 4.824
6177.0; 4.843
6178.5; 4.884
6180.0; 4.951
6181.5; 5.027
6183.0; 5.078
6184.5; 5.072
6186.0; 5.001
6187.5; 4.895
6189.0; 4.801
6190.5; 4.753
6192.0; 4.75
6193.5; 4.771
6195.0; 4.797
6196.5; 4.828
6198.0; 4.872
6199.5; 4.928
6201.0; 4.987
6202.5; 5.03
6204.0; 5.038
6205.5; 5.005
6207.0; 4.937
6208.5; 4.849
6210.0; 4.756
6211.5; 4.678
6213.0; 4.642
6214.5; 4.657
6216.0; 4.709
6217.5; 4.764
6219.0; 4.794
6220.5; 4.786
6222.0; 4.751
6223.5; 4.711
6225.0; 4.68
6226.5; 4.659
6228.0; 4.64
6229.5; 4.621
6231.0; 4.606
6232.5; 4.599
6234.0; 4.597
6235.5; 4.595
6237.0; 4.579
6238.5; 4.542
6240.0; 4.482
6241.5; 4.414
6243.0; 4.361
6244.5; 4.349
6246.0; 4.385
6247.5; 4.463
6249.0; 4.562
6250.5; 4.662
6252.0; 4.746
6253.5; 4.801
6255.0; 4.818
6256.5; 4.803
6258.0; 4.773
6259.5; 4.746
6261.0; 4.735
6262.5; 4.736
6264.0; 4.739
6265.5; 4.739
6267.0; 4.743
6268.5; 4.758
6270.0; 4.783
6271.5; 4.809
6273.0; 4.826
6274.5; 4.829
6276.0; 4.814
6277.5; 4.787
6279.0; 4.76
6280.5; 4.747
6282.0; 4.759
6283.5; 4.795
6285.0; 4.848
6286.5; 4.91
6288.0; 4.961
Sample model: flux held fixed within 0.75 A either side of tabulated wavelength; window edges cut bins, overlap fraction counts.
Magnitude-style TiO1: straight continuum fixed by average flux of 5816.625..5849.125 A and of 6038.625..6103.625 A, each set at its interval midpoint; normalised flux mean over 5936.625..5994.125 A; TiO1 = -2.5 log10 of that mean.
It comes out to 0.03 mag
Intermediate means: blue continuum 5.24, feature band 4.97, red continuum 5.04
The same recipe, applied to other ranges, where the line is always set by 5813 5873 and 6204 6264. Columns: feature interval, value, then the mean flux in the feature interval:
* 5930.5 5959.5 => 0.02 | 4.91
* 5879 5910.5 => 0.11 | 4.56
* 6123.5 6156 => -0.05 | 5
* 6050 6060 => -0.06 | 5.14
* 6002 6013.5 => 0.02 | 4.85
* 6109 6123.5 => -0.05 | 5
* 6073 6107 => -0.03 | 4.98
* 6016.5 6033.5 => -0.02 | 5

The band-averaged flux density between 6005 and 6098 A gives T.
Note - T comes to 5.01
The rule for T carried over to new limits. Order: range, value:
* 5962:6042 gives 4.99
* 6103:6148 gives 5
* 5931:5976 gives 5.02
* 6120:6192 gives 4.89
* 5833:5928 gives 4.86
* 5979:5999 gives 4.87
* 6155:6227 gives 4.8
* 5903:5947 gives 4.92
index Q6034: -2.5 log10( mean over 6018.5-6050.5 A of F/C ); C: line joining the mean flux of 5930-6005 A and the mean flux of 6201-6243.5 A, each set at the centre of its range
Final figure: -0.039 mag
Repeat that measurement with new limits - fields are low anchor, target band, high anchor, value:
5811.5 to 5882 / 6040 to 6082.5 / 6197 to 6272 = -0.04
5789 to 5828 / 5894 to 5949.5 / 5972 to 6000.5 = 0.03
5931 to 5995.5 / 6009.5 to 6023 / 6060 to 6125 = 0.04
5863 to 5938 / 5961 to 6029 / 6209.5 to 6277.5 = -0.05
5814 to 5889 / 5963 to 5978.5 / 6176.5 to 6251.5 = -0.05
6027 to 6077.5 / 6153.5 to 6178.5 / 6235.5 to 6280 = 0.03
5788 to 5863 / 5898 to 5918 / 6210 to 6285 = 0.04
